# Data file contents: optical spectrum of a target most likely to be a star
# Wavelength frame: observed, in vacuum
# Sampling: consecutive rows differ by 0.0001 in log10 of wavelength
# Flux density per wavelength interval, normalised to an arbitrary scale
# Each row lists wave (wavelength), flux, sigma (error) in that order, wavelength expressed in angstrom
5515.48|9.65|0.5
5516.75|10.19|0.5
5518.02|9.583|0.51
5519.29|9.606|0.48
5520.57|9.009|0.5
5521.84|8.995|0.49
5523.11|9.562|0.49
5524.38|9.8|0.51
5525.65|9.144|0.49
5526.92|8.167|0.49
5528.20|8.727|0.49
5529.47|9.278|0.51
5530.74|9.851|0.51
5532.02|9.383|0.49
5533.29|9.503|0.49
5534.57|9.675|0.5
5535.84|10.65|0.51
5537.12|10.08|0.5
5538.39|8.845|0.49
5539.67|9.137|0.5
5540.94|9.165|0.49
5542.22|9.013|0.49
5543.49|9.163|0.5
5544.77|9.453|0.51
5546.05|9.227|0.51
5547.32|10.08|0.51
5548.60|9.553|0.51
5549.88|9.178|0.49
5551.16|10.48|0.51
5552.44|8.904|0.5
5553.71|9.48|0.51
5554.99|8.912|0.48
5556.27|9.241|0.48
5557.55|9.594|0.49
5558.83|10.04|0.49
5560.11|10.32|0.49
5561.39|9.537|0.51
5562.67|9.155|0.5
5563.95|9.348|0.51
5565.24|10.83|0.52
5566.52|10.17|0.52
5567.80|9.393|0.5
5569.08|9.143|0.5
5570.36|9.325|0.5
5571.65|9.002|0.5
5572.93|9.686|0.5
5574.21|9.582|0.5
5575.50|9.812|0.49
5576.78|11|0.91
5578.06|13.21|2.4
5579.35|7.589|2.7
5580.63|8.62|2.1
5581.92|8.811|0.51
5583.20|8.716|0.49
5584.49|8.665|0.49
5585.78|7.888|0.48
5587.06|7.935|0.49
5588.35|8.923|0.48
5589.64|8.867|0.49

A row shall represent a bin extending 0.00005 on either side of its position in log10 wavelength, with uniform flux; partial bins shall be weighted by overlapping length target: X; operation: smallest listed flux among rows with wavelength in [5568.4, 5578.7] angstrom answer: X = 9.002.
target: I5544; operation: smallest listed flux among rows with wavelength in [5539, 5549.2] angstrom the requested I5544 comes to 9.013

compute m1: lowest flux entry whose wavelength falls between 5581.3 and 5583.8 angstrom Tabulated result 8.716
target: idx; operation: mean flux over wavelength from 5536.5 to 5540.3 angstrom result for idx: 9.35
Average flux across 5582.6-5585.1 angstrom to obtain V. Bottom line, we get 8.68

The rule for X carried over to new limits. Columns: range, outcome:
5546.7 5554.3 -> 8.904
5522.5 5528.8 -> 8.167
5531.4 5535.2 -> 9.383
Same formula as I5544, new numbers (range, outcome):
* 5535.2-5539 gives 8.845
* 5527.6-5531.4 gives 8.727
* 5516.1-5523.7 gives 8.995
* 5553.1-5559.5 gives 8.912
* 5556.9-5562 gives 9.537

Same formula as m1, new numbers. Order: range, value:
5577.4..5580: 7.589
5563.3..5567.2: 9.348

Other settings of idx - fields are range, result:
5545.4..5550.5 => 9.51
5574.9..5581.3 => 10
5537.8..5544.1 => 9.07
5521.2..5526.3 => 9.39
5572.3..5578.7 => 10.7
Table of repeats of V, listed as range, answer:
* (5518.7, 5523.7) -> 9.28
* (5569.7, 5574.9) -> 9.39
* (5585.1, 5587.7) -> 7.93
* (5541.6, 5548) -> 9.4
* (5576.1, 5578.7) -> 12.1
